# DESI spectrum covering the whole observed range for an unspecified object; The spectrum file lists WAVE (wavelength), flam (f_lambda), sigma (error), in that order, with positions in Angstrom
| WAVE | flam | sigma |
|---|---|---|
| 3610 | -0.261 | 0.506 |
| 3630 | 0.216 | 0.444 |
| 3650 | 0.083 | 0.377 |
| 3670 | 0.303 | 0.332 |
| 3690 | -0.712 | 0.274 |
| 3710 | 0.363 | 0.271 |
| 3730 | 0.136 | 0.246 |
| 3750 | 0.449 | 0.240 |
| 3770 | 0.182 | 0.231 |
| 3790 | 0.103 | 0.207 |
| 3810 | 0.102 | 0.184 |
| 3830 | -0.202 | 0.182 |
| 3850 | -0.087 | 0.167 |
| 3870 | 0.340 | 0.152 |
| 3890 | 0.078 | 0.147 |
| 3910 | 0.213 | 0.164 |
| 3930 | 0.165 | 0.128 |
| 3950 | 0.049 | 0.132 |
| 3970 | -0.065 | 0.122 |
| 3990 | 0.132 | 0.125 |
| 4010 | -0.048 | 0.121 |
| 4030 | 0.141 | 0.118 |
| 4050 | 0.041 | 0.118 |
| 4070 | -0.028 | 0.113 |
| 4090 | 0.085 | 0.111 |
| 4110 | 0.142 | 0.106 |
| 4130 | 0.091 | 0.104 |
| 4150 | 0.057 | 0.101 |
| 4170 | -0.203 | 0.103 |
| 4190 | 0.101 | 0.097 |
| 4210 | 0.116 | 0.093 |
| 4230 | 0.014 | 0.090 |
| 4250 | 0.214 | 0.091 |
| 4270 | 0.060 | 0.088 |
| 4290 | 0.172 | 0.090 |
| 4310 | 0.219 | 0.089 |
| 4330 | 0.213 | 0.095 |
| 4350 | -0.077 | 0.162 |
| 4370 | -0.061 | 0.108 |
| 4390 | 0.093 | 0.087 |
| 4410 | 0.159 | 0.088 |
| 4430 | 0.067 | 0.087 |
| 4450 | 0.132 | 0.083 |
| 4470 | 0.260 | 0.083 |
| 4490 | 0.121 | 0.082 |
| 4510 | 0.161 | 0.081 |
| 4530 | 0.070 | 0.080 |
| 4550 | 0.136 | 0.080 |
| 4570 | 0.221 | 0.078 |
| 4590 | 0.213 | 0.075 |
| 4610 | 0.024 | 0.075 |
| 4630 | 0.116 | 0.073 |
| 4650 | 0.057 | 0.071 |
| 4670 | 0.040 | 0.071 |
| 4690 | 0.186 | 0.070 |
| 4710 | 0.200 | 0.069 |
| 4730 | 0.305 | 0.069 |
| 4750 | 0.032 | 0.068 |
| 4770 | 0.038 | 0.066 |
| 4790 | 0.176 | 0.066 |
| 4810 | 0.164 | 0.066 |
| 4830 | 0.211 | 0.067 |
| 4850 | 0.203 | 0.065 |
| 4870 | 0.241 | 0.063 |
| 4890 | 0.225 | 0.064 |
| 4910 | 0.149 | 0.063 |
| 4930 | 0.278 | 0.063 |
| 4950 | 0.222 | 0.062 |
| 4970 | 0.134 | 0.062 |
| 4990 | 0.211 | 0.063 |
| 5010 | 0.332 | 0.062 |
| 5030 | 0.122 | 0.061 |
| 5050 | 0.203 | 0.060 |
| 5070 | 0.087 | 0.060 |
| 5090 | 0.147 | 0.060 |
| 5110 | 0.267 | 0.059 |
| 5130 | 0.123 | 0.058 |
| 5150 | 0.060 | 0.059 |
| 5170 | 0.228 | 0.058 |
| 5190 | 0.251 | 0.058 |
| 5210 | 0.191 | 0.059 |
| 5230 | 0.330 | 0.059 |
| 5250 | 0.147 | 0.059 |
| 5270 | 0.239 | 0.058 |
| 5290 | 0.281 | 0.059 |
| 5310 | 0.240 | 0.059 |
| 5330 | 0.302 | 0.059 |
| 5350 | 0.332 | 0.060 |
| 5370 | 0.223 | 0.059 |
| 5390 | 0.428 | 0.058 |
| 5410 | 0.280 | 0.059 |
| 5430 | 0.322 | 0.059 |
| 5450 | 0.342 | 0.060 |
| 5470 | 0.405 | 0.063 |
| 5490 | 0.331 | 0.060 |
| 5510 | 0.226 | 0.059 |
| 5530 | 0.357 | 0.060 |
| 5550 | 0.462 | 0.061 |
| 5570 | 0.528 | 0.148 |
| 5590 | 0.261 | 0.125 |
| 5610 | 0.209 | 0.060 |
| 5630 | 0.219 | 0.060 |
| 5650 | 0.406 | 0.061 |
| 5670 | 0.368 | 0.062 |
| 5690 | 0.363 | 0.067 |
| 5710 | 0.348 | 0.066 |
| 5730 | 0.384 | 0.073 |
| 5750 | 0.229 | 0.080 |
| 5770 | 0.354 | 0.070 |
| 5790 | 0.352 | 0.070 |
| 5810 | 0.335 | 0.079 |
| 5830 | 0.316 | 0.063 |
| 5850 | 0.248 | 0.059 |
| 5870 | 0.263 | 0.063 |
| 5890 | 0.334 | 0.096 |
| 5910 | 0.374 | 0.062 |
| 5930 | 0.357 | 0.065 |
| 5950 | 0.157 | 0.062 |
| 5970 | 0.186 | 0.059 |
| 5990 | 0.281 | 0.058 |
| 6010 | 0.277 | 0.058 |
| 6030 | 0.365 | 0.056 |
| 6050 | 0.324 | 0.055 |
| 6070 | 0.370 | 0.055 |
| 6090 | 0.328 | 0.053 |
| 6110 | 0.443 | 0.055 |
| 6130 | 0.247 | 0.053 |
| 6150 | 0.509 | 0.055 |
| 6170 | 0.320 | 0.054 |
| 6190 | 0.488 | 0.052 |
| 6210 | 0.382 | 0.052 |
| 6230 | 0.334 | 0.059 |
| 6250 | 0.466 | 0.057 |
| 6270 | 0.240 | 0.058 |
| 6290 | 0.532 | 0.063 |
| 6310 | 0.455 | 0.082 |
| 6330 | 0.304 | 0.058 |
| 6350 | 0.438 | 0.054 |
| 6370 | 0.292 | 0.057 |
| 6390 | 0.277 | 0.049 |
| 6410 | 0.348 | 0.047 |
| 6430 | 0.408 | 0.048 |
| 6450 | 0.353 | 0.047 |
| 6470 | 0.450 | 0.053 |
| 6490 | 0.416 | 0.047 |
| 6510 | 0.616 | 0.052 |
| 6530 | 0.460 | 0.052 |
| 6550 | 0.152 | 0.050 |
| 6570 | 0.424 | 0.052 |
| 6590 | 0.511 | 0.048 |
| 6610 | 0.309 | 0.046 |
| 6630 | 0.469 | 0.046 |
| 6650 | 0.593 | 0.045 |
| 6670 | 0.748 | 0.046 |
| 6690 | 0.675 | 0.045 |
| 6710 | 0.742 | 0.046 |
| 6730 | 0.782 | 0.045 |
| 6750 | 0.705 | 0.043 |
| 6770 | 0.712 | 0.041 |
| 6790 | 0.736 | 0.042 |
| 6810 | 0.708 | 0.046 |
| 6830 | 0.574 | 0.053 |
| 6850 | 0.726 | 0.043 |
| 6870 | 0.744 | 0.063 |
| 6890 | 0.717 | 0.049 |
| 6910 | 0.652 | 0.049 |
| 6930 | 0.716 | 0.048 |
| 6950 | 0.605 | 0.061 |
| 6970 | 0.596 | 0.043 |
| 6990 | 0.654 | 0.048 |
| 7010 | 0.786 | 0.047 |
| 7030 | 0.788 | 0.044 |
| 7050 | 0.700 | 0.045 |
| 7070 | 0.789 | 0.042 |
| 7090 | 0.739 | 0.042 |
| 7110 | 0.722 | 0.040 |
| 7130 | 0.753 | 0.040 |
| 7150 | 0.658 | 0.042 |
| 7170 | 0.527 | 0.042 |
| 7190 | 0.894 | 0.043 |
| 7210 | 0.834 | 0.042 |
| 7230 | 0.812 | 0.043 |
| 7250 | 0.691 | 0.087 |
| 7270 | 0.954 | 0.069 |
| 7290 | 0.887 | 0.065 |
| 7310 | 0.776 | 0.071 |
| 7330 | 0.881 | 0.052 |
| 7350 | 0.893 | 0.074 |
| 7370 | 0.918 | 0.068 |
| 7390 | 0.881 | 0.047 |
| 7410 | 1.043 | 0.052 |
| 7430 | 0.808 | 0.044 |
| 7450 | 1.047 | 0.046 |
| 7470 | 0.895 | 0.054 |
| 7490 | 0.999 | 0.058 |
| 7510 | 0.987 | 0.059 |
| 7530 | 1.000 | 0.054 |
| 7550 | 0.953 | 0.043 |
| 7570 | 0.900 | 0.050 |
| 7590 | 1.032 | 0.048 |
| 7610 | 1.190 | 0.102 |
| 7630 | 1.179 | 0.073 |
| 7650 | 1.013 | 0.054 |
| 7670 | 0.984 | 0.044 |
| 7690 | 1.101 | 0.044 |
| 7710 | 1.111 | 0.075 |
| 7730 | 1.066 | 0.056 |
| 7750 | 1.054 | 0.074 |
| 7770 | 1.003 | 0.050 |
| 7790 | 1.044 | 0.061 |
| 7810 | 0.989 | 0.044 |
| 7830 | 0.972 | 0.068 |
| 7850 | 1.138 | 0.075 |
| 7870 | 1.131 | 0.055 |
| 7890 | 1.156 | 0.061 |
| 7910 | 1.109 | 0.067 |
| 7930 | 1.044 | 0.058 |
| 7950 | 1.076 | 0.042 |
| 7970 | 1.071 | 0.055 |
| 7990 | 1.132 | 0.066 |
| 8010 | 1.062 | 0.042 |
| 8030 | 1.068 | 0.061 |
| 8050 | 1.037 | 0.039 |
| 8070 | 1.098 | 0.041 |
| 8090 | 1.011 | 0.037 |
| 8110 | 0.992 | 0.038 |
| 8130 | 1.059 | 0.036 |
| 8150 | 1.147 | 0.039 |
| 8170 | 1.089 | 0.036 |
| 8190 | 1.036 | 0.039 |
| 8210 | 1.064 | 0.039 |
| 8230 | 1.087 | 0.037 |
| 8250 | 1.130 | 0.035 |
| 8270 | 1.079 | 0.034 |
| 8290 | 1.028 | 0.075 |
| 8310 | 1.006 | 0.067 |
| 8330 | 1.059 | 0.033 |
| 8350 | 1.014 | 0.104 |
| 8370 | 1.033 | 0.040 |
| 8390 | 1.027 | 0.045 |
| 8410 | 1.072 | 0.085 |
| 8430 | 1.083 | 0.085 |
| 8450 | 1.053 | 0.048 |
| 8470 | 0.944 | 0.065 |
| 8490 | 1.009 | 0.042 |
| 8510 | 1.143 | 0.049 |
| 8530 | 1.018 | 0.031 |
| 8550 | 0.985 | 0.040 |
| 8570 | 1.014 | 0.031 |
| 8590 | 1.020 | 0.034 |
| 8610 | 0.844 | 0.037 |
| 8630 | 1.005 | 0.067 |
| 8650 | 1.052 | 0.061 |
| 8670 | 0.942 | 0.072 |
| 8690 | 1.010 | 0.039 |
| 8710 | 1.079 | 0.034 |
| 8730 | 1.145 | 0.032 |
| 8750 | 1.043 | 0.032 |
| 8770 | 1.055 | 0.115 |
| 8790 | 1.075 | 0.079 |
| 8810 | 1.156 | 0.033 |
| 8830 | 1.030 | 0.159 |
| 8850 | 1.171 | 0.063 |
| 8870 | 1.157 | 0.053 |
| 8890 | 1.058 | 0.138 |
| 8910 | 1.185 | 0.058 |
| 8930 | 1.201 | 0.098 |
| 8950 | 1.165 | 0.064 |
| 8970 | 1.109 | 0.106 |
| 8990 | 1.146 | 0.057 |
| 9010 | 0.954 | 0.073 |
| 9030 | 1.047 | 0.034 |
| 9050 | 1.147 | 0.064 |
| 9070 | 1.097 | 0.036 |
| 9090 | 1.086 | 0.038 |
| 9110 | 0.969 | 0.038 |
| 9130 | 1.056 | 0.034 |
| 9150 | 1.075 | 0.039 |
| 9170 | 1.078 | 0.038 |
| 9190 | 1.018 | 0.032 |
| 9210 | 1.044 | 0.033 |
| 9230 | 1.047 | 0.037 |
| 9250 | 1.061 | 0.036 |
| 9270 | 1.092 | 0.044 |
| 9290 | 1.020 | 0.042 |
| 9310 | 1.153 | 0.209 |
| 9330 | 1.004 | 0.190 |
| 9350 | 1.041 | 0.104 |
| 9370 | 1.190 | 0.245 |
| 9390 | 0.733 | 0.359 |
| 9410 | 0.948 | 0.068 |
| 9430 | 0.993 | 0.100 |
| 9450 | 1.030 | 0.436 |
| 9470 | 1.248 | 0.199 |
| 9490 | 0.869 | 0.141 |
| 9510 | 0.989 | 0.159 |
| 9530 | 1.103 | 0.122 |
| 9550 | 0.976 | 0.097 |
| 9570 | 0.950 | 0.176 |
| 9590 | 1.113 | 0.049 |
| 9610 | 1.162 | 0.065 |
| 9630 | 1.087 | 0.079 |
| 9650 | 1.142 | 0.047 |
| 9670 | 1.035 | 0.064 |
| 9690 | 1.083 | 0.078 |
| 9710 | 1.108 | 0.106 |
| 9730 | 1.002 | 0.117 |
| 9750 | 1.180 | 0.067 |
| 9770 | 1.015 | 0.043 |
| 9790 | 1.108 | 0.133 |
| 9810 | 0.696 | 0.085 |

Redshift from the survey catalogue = 0.665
